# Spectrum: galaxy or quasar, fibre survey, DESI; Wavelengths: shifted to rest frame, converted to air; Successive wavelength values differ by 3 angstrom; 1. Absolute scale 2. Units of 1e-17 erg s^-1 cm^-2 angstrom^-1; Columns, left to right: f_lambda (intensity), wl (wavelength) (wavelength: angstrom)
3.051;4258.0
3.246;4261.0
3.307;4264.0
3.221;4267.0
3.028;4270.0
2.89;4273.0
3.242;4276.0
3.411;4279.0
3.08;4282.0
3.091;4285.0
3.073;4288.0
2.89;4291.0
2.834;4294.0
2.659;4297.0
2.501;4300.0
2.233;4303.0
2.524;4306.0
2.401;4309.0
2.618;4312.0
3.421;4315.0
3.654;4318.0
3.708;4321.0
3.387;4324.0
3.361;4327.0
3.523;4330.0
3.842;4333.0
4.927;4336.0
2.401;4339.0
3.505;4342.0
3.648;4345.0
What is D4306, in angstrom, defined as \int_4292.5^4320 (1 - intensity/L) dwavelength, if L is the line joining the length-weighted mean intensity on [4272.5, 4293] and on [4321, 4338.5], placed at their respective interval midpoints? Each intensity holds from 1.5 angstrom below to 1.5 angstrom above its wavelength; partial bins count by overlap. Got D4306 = 5.1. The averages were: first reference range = 3.1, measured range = 2.78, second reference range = 3.72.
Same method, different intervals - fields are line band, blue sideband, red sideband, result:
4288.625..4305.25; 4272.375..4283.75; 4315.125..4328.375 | 3.4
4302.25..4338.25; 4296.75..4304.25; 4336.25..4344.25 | -5.0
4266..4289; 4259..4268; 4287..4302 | -0.8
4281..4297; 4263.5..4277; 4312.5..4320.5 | 1.4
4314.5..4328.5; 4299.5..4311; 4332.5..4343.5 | -2.3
